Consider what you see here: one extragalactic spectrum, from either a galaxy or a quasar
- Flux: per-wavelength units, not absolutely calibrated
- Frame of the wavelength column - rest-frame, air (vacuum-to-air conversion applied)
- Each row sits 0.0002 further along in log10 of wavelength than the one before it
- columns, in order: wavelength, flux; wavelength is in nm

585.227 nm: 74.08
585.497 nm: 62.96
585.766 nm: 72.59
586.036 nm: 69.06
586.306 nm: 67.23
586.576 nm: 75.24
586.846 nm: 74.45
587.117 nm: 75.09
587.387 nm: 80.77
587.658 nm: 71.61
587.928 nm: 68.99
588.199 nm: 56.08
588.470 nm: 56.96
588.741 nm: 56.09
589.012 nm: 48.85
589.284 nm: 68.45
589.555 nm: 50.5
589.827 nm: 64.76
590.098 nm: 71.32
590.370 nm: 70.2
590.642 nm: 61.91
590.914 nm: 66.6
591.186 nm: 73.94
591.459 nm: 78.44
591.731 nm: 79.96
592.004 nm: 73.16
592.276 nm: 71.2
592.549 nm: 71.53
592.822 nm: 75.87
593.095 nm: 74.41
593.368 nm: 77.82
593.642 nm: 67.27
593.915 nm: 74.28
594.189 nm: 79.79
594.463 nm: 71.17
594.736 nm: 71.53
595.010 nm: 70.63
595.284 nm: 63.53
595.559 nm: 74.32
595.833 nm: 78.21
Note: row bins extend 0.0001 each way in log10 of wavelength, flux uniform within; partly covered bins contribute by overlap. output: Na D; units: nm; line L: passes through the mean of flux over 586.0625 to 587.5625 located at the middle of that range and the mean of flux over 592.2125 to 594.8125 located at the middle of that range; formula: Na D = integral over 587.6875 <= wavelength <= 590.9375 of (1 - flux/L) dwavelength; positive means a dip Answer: 0.528 nm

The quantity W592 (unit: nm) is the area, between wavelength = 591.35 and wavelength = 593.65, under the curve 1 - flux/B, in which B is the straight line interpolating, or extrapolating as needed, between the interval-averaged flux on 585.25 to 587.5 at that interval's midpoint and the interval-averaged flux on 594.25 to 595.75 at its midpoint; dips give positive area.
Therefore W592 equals -0.11 nm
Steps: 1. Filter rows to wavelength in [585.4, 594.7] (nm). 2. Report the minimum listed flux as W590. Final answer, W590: 48.85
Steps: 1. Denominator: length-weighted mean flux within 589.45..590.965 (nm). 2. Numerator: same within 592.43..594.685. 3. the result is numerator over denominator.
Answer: 1.15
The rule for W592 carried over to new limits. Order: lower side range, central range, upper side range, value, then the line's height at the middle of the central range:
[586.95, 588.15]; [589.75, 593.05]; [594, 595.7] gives 0.03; 72.3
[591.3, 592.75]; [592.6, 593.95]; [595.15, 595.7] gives -0.02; 72.7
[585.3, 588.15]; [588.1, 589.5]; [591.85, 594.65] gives 0.29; 72.1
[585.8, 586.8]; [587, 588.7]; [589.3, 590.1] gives -0.01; 66.8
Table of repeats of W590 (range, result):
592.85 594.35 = 67.27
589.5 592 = 50.5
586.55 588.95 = 56.08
